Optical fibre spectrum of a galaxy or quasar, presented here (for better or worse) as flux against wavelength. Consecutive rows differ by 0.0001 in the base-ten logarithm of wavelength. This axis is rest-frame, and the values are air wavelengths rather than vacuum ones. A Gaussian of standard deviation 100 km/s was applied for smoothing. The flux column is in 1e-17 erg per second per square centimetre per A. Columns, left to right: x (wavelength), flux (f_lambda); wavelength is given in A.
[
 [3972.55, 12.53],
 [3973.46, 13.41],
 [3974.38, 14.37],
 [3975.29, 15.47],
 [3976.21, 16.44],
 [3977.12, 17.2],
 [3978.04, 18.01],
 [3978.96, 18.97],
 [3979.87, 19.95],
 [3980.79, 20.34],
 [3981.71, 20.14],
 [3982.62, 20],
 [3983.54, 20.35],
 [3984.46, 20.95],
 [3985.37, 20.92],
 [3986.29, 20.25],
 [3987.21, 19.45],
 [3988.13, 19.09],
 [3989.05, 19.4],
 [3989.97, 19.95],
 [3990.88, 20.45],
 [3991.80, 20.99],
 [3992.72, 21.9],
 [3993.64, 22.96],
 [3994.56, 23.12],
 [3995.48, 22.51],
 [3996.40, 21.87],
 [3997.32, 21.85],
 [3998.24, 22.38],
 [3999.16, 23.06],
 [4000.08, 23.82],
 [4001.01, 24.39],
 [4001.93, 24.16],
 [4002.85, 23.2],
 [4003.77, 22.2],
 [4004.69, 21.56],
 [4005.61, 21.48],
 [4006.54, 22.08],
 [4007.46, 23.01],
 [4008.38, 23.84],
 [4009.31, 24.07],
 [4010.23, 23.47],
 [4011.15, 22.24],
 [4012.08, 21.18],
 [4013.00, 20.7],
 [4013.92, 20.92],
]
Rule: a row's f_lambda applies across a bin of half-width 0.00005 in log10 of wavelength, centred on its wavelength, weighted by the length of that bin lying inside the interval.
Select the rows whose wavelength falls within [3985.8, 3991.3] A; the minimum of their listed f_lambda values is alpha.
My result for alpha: 19.09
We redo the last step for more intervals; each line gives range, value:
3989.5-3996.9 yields 19.95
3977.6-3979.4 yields 18.01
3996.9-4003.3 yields 21.85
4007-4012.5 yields 21.18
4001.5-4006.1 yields 21.48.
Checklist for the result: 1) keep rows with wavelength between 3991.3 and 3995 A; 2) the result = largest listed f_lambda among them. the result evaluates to 23.12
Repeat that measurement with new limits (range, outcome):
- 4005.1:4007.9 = 23.01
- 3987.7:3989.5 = 19.4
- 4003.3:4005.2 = 22.2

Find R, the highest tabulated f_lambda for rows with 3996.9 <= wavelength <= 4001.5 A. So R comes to 24.39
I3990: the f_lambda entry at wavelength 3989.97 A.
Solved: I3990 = 19.95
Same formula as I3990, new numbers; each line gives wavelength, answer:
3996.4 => 21.87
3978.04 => 18.01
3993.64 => 22.96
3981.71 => 20.14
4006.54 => 22.08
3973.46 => 13.41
